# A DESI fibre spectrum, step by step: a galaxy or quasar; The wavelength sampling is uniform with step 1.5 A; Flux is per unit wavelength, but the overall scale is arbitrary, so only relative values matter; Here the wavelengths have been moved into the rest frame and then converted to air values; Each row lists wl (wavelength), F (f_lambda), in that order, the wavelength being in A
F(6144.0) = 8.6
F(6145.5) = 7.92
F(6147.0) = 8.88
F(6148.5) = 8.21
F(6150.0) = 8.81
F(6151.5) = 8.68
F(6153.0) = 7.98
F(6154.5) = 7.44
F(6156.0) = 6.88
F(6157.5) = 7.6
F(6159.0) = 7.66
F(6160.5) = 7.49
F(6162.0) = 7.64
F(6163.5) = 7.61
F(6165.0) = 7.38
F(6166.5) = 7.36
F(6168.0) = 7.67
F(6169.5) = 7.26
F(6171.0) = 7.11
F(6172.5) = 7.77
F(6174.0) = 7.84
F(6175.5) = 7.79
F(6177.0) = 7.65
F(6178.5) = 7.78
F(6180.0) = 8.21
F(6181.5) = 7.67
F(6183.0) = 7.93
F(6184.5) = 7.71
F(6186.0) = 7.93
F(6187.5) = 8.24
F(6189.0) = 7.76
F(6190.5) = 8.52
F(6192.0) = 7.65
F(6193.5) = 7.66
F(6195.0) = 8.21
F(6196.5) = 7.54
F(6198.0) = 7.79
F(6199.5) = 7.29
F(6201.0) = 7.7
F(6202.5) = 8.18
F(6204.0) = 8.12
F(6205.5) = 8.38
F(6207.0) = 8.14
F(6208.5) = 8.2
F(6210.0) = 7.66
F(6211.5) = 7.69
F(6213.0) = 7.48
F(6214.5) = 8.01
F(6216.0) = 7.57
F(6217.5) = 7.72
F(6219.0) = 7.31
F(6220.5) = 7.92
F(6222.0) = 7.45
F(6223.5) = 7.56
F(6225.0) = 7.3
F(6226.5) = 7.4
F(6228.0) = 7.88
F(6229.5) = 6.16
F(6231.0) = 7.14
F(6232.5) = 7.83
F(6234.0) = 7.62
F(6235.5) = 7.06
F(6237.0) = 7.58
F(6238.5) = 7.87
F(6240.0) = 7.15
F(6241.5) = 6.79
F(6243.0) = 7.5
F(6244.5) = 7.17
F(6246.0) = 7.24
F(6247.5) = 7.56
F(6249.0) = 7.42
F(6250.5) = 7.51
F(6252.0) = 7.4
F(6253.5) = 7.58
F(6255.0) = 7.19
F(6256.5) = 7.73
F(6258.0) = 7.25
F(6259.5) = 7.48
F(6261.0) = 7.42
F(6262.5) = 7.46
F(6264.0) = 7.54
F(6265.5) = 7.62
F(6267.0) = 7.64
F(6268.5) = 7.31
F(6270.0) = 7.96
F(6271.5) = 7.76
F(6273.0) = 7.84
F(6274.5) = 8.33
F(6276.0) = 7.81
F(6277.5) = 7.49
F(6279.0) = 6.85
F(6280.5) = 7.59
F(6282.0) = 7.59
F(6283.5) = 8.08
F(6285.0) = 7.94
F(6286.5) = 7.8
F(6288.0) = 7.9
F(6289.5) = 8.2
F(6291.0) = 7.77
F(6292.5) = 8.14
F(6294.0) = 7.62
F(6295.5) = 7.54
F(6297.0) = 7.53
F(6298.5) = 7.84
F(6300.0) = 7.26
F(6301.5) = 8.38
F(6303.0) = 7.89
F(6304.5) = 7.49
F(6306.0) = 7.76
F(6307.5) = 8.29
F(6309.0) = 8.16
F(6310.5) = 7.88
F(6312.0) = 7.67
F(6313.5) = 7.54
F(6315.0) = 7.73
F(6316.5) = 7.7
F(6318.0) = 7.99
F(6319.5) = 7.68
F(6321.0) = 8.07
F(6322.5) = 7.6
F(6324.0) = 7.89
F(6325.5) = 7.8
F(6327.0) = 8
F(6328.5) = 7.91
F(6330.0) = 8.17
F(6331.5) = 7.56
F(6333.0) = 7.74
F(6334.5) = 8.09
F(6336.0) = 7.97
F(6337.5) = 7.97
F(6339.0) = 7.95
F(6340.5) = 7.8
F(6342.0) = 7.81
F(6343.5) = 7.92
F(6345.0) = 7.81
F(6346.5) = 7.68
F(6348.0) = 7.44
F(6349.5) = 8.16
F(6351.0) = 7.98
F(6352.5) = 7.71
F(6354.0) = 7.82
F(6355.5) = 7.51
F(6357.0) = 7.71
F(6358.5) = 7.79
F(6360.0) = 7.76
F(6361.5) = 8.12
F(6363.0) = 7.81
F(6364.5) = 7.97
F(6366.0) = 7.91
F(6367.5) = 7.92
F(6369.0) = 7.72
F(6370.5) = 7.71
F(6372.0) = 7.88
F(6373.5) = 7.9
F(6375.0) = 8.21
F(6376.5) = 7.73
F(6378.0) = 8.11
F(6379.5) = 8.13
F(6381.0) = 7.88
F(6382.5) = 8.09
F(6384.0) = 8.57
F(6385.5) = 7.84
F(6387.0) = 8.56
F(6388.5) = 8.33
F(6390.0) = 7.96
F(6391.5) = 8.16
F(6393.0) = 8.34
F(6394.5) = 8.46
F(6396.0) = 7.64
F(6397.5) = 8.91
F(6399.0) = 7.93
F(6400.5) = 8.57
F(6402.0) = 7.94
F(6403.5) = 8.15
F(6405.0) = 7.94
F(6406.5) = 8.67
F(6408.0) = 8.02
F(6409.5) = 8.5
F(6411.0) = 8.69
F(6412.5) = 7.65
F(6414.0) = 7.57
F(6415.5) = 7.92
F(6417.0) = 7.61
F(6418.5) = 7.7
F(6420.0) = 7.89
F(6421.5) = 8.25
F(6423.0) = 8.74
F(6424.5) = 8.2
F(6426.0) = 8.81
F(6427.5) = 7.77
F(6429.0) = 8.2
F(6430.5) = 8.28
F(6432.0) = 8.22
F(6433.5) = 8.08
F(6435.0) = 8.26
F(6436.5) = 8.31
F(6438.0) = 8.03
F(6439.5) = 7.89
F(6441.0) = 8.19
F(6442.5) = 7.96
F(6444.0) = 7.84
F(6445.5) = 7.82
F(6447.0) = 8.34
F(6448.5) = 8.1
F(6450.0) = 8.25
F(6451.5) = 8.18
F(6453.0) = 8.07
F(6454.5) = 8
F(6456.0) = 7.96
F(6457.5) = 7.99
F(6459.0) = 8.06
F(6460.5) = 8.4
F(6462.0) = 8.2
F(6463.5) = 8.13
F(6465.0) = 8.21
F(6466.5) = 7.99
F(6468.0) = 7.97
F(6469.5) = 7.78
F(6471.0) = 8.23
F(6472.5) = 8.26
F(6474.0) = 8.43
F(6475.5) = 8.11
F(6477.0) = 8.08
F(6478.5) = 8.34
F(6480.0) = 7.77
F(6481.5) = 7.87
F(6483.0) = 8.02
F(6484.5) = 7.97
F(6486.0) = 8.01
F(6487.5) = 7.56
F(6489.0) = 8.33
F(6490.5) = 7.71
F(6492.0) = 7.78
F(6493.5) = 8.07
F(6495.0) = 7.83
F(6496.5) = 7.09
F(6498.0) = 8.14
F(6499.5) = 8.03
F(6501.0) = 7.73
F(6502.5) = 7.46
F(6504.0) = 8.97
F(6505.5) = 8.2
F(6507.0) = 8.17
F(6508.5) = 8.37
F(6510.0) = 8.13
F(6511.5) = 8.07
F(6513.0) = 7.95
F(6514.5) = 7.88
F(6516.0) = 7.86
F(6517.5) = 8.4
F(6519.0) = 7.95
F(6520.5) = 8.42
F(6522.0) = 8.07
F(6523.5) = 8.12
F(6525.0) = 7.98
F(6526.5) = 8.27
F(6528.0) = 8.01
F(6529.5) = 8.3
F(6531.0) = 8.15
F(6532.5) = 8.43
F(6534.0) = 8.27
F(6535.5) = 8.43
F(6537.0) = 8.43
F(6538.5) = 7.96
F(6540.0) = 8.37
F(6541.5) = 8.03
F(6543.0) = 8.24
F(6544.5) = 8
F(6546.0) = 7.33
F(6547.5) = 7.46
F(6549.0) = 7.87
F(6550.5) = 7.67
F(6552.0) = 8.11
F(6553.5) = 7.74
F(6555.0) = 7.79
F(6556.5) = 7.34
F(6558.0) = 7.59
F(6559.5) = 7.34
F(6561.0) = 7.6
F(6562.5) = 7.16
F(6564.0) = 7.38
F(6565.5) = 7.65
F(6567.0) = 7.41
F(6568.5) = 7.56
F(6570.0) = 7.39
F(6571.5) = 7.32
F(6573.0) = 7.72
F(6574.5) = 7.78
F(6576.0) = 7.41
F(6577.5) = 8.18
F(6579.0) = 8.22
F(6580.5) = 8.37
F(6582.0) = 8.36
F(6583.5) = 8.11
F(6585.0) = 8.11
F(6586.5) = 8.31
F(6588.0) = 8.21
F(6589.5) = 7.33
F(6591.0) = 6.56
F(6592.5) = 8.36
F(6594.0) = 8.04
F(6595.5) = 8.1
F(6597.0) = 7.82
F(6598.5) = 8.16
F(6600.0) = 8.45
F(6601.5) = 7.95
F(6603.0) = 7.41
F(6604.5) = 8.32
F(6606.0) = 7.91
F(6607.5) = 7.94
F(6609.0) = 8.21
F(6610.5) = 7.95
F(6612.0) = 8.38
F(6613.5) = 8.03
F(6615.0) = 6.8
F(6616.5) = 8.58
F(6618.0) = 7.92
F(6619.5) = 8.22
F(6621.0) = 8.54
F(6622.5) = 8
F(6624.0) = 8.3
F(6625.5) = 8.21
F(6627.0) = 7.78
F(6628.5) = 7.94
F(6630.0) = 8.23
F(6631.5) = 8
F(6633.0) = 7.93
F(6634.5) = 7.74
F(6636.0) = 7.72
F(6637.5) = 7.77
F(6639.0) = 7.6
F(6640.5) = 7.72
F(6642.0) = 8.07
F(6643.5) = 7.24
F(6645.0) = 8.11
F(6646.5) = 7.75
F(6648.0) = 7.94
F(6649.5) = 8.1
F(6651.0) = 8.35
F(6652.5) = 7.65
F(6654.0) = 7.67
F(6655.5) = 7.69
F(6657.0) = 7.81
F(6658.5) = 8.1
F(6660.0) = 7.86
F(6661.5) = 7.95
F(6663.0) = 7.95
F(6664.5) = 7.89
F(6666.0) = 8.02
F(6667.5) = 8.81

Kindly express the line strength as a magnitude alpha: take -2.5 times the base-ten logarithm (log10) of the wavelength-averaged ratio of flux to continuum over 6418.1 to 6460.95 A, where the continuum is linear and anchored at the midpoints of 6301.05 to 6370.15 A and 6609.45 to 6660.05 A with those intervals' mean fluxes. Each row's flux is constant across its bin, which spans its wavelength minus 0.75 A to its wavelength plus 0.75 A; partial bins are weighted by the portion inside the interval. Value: -0.034 mag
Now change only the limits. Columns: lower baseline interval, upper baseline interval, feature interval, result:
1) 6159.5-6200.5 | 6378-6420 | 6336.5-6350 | 0.03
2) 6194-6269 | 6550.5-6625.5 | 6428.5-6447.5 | -0.05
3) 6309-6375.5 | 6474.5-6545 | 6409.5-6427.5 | -0.02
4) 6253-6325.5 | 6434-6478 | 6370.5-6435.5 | -0.02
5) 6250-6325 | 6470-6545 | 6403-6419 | -0.02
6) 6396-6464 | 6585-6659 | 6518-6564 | 0.01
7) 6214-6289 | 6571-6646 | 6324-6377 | -0.03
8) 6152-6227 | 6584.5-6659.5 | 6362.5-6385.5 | -0.02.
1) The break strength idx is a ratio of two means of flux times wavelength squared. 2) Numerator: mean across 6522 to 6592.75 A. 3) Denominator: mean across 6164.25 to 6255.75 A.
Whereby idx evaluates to 1.15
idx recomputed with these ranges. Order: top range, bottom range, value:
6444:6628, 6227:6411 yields 1.09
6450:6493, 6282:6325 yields 1.08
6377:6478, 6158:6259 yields 1.14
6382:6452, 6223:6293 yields 1.14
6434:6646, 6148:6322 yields 1.14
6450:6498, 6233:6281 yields 1.15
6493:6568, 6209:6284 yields 1.16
